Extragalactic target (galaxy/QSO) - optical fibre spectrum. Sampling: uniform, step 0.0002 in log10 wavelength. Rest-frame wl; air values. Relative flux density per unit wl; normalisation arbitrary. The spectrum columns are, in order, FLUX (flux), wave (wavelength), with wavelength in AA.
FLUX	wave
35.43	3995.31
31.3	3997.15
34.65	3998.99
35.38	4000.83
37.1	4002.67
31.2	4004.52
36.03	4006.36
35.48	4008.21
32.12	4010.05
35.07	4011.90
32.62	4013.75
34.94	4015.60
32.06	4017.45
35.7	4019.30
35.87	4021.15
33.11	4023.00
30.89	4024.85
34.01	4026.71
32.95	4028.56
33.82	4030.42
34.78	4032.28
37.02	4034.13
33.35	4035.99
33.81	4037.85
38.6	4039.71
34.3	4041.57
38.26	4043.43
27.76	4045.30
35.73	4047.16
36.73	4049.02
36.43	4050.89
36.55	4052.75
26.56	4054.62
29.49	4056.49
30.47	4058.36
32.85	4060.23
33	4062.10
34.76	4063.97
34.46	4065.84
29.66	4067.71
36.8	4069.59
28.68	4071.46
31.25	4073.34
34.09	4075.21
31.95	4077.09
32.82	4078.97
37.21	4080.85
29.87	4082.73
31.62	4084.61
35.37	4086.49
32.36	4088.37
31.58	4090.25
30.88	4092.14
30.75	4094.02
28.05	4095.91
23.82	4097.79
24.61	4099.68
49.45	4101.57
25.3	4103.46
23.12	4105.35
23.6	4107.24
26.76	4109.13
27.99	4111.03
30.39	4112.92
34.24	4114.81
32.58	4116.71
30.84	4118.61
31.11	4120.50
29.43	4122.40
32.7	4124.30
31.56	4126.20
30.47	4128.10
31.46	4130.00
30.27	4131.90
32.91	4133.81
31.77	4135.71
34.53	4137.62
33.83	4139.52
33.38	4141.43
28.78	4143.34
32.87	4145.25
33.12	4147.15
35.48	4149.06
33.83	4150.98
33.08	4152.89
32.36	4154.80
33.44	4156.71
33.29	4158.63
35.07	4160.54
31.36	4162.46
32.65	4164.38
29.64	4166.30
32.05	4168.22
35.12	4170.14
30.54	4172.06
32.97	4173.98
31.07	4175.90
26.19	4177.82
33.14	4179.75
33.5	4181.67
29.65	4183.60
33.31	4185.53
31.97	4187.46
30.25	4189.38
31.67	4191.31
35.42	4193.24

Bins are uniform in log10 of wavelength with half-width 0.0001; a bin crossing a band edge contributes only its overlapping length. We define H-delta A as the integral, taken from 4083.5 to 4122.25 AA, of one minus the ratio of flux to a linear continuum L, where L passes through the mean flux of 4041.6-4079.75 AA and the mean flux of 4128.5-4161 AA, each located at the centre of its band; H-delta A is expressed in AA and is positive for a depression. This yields 3.2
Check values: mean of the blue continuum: 32.9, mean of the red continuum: 32.8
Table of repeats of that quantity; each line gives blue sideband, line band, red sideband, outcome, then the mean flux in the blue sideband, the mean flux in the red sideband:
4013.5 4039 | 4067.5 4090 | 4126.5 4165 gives 0.5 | 34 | 32.7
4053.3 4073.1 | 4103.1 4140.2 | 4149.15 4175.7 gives 2.3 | 31.7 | 32.8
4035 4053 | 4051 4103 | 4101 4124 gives 0.8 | 35.1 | 30.2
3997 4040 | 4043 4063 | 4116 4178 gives 0.4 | 34.2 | 32.2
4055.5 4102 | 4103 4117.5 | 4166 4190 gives 1.7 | 32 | 31.6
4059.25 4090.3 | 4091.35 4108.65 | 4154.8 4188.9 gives 2.1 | 32.9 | 32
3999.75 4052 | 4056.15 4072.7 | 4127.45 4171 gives 0.8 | 34.5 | 32.6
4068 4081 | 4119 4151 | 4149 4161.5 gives 1.3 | 32.8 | 33.7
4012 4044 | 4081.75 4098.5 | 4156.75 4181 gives 1.4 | 34.5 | 32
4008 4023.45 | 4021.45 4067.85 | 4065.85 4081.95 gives -0.3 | 34.1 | 32.9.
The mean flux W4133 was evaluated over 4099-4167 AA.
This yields 31.6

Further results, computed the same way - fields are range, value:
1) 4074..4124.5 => 30.8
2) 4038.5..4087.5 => 33.3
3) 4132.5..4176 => 32.8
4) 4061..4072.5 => 32.9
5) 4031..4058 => 34.1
